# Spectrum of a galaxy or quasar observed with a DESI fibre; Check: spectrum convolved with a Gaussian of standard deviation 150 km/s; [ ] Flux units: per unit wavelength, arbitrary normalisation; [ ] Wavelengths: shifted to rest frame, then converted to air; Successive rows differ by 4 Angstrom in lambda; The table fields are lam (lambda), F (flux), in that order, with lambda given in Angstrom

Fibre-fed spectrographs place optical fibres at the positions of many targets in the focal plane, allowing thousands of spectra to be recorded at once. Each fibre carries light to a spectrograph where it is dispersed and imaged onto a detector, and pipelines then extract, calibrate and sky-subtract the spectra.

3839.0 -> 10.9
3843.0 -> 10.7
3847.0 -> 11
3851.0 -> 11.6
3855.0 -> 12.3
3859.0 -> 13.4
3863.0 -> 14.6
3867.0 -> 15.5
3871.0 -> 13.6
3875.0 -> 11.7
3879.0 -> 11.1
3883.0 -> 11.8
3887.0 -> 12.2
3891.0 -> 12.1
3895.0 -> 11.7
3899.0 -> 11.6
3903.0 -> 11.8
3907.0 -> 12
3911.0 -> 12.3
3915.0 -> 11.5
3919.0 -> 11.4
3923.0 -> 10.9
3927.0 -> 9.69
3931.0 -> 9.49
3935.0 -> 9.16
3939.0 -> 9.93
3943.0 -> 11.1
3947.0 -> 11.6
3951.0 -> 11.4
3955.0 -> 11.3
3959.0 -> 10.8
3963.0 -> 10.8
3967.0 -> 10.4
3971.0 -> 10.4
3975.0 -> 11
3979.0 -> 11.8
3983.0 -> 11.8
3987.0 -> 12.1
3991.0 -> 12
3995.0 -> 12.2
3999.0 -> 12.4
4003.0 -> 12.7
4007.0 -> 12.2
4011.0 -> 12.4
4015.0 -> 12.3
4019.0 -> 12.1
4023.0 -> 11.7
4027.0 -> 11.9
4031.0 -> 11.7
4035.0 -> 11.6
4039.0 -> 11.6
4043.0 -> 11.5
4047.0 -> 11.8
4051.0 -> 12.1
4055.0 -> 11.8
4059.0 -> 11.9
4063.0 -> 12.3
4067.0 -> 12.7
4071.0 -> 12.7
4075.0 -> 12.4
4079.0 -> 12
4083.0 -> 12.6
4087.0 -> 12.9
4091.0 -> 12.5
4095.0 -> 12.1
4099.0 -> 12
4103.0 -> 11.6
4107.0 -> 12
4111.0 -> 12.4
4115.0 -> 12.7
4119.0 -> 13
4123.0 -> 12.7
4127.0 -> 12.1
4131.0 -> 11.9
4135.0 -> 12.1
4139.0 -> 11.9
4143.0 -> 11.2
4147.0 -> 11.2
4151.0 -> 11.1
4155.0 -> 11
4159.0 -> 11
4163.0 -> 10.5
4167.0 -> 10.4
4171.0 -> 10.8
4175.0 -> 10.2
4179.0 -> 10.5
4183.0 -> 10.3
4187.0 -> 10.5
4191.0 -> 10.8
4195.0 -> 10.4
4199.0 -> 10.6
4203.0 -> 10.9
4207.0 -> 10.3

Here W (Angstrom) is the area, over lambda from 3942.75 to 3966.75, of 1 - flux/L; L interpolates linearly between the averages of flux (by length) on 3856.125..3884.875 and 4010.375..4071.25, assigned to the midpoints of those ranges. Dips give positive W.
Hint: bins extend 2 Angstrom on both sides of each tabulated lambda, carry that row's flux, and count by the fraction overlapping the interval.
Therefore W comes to 2.7 Angstrom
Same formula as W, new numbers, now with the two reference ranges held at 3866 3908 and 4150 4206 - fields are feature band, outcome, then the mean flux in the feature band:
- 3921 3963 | 4.8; 10.5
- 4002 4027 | -1.5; 12.2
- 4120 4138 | -2.2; 12.2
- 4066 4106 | -4.3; 12.3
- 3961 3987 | 1.4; 11.1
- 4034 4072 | -2.3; 12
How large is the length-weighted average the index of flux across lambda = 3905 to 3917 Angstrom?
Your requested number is 11.9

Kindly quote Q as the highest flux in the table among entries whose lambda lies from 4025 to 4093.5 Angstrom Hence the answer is 12.9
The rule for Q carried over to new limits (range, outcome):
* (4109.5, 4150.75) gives 13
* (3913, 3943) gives 11.5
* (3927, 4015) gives 12.7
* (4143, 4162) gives 11.2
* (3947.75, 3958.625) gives 11.4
